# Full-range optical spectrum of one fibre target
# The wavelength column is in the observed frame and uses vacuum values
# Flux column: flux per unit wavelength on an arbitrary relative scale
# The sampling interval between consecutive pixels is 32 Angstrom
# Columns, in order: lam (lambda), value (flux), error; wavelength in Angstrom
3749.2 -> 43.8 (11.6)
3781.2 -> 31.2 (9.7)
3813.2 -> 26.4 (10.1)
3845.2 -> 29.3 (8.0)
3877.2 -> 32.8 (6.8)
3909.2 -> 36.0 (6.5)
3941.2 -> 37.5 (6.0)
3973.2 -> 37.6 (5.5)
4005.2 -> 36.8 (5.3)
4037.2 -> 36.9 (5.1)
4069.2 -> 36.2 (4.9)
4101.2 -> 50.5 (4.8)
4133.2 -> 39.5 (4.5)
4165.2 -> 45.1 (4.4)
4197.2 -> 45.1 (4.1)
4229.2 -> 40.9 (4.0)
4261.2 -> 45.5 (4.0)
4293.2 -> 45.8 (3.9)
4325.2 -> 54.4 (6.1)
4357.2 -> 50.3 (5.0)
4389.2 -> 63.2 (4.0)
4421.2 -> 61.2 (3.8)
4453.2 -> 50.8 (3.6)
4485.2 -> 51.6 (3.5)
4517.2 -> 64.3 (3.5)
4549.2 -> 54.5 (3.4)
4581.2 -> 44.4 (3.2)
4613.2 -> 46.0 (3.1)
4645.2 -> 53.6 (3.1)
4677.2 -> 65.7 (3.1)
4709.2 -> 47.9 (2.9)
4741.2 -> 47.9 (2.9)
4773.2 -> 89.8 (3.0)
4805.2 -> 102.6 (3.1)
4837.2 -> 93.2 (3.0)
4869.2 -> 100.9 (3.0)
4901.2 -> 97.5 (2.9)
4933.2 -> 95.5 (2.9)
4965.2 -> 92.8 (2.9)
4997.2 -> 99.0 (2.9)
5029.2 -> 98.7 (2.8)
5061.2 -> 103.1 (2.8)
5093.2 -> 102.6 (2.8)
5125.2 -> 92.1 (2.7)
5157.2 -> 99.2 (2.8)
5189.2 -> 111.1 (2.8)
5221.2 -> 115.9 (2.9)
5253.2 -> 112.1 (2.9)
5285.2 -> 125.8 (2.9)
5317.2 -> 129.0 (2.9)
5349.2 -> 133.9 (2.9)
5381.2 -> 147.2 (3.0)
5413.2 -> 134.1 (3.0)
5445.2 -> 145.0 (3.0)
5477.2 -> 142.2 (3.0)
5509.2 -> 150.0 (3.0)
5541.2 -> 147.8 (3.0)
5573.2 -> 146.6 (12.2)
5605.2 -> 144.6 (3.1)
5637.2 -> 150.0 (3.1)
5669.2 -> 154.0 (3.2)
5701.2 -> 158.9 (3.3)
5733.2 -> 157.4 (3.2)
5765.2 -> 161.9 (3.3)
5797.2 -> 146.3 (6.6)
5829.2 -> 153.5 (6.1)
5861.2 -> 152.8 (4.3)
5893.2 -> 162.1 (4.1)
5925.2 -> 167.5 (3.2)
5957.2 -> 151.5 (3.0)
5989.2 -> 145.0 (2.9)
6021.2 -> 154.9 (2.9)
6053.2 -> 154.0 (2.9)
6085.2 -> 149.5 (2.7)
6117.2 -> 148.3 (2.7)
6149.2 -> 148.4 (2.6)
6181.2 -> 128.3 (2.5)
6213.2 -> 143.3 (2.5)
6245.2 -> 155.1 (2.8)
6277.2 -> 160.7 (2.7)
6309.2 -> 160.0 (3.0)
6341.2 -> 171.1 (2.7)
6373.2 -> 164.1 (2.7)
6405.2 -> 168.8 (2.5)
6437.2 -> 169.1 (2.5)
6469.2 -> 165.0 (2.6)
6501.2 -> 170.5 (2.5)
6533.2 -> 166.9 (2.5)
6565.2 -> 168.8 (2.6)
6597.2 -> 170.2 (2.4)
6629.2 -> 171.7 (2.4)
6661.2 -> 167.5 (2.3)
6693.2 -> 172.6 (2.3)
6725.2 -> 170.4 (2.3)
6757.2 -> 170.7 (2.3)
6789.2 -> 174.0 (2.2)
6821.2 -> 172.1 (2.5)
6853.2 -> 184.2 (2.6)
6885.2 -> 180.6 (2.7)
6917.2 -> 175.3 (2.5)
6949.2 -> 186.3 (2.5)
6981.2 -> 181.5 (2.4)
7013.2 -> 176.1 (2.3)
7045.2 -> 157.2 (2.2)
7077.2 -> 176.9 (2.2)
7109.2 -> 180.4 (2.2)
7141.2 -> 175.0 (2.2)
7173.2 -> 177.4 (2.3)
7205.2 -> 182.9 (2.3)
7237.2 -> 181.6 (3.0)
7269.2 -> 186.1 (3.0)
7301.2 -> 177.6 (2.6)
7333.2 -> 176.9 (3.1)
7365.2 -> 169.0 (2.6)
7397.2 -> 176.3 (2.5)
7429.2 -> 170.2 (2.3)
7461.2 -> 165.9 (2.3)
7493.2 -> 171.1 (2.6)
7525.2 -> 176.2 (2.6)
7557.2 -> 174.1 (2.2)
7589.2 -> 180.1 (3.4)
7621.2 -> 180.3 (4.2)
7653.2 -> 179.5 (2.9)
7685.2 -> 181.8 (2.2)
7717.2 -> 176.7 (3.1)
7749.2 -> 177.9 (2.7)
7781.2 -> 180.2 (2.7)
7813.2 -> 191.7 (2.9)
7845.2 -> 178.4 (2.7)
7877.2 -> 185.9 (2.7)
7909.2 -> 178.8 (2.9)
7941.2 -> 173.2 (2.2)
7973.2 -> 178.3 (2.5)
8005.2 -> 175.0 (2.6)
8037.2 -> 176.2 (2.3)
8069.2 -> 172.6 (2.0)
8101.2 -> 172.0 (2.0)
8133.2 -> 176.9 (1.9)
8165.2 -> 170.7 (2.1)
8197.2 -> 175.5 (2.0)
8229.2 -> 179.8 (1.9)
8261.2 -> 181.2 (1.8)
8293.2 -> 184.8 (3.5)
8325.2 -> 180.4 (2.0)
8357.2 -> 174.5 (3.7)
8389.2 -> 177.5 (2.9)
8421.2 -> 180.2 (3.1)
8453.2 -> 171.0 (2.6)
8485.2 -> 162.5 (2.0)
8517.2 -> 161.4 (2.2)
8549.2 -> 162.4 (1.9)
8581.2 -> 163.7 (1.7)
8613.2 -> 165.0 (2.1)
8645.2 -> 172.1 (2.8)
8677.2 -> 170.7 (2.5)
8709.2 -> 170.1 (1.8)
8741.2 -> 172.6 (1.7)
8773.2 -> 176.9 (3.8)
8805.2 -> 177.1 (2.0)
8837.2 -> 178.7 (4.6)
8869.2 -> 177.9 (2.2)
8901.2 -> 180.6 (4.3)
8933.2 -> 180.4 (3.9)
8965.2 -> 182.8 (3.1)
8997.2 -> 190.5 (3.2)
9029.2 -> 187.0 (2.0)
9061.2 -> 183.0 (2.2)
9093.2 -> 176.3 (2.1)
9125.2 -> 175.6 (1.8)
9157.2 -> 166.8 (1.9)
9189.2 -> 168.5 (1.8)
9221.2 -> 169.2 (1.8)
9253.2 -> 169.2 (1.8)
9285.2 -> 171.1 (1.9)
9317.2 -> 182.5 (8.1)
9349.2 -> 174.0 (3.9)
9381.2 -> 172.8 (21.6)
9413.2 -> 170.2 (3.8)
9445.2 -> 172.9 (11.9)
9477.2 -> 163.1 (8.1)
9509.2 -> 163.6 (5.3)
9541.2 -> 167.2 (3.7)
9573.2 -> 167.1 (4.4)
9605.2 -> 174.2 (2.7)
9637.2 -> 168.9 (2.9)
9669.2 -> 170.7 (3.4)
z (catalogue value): 0.194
